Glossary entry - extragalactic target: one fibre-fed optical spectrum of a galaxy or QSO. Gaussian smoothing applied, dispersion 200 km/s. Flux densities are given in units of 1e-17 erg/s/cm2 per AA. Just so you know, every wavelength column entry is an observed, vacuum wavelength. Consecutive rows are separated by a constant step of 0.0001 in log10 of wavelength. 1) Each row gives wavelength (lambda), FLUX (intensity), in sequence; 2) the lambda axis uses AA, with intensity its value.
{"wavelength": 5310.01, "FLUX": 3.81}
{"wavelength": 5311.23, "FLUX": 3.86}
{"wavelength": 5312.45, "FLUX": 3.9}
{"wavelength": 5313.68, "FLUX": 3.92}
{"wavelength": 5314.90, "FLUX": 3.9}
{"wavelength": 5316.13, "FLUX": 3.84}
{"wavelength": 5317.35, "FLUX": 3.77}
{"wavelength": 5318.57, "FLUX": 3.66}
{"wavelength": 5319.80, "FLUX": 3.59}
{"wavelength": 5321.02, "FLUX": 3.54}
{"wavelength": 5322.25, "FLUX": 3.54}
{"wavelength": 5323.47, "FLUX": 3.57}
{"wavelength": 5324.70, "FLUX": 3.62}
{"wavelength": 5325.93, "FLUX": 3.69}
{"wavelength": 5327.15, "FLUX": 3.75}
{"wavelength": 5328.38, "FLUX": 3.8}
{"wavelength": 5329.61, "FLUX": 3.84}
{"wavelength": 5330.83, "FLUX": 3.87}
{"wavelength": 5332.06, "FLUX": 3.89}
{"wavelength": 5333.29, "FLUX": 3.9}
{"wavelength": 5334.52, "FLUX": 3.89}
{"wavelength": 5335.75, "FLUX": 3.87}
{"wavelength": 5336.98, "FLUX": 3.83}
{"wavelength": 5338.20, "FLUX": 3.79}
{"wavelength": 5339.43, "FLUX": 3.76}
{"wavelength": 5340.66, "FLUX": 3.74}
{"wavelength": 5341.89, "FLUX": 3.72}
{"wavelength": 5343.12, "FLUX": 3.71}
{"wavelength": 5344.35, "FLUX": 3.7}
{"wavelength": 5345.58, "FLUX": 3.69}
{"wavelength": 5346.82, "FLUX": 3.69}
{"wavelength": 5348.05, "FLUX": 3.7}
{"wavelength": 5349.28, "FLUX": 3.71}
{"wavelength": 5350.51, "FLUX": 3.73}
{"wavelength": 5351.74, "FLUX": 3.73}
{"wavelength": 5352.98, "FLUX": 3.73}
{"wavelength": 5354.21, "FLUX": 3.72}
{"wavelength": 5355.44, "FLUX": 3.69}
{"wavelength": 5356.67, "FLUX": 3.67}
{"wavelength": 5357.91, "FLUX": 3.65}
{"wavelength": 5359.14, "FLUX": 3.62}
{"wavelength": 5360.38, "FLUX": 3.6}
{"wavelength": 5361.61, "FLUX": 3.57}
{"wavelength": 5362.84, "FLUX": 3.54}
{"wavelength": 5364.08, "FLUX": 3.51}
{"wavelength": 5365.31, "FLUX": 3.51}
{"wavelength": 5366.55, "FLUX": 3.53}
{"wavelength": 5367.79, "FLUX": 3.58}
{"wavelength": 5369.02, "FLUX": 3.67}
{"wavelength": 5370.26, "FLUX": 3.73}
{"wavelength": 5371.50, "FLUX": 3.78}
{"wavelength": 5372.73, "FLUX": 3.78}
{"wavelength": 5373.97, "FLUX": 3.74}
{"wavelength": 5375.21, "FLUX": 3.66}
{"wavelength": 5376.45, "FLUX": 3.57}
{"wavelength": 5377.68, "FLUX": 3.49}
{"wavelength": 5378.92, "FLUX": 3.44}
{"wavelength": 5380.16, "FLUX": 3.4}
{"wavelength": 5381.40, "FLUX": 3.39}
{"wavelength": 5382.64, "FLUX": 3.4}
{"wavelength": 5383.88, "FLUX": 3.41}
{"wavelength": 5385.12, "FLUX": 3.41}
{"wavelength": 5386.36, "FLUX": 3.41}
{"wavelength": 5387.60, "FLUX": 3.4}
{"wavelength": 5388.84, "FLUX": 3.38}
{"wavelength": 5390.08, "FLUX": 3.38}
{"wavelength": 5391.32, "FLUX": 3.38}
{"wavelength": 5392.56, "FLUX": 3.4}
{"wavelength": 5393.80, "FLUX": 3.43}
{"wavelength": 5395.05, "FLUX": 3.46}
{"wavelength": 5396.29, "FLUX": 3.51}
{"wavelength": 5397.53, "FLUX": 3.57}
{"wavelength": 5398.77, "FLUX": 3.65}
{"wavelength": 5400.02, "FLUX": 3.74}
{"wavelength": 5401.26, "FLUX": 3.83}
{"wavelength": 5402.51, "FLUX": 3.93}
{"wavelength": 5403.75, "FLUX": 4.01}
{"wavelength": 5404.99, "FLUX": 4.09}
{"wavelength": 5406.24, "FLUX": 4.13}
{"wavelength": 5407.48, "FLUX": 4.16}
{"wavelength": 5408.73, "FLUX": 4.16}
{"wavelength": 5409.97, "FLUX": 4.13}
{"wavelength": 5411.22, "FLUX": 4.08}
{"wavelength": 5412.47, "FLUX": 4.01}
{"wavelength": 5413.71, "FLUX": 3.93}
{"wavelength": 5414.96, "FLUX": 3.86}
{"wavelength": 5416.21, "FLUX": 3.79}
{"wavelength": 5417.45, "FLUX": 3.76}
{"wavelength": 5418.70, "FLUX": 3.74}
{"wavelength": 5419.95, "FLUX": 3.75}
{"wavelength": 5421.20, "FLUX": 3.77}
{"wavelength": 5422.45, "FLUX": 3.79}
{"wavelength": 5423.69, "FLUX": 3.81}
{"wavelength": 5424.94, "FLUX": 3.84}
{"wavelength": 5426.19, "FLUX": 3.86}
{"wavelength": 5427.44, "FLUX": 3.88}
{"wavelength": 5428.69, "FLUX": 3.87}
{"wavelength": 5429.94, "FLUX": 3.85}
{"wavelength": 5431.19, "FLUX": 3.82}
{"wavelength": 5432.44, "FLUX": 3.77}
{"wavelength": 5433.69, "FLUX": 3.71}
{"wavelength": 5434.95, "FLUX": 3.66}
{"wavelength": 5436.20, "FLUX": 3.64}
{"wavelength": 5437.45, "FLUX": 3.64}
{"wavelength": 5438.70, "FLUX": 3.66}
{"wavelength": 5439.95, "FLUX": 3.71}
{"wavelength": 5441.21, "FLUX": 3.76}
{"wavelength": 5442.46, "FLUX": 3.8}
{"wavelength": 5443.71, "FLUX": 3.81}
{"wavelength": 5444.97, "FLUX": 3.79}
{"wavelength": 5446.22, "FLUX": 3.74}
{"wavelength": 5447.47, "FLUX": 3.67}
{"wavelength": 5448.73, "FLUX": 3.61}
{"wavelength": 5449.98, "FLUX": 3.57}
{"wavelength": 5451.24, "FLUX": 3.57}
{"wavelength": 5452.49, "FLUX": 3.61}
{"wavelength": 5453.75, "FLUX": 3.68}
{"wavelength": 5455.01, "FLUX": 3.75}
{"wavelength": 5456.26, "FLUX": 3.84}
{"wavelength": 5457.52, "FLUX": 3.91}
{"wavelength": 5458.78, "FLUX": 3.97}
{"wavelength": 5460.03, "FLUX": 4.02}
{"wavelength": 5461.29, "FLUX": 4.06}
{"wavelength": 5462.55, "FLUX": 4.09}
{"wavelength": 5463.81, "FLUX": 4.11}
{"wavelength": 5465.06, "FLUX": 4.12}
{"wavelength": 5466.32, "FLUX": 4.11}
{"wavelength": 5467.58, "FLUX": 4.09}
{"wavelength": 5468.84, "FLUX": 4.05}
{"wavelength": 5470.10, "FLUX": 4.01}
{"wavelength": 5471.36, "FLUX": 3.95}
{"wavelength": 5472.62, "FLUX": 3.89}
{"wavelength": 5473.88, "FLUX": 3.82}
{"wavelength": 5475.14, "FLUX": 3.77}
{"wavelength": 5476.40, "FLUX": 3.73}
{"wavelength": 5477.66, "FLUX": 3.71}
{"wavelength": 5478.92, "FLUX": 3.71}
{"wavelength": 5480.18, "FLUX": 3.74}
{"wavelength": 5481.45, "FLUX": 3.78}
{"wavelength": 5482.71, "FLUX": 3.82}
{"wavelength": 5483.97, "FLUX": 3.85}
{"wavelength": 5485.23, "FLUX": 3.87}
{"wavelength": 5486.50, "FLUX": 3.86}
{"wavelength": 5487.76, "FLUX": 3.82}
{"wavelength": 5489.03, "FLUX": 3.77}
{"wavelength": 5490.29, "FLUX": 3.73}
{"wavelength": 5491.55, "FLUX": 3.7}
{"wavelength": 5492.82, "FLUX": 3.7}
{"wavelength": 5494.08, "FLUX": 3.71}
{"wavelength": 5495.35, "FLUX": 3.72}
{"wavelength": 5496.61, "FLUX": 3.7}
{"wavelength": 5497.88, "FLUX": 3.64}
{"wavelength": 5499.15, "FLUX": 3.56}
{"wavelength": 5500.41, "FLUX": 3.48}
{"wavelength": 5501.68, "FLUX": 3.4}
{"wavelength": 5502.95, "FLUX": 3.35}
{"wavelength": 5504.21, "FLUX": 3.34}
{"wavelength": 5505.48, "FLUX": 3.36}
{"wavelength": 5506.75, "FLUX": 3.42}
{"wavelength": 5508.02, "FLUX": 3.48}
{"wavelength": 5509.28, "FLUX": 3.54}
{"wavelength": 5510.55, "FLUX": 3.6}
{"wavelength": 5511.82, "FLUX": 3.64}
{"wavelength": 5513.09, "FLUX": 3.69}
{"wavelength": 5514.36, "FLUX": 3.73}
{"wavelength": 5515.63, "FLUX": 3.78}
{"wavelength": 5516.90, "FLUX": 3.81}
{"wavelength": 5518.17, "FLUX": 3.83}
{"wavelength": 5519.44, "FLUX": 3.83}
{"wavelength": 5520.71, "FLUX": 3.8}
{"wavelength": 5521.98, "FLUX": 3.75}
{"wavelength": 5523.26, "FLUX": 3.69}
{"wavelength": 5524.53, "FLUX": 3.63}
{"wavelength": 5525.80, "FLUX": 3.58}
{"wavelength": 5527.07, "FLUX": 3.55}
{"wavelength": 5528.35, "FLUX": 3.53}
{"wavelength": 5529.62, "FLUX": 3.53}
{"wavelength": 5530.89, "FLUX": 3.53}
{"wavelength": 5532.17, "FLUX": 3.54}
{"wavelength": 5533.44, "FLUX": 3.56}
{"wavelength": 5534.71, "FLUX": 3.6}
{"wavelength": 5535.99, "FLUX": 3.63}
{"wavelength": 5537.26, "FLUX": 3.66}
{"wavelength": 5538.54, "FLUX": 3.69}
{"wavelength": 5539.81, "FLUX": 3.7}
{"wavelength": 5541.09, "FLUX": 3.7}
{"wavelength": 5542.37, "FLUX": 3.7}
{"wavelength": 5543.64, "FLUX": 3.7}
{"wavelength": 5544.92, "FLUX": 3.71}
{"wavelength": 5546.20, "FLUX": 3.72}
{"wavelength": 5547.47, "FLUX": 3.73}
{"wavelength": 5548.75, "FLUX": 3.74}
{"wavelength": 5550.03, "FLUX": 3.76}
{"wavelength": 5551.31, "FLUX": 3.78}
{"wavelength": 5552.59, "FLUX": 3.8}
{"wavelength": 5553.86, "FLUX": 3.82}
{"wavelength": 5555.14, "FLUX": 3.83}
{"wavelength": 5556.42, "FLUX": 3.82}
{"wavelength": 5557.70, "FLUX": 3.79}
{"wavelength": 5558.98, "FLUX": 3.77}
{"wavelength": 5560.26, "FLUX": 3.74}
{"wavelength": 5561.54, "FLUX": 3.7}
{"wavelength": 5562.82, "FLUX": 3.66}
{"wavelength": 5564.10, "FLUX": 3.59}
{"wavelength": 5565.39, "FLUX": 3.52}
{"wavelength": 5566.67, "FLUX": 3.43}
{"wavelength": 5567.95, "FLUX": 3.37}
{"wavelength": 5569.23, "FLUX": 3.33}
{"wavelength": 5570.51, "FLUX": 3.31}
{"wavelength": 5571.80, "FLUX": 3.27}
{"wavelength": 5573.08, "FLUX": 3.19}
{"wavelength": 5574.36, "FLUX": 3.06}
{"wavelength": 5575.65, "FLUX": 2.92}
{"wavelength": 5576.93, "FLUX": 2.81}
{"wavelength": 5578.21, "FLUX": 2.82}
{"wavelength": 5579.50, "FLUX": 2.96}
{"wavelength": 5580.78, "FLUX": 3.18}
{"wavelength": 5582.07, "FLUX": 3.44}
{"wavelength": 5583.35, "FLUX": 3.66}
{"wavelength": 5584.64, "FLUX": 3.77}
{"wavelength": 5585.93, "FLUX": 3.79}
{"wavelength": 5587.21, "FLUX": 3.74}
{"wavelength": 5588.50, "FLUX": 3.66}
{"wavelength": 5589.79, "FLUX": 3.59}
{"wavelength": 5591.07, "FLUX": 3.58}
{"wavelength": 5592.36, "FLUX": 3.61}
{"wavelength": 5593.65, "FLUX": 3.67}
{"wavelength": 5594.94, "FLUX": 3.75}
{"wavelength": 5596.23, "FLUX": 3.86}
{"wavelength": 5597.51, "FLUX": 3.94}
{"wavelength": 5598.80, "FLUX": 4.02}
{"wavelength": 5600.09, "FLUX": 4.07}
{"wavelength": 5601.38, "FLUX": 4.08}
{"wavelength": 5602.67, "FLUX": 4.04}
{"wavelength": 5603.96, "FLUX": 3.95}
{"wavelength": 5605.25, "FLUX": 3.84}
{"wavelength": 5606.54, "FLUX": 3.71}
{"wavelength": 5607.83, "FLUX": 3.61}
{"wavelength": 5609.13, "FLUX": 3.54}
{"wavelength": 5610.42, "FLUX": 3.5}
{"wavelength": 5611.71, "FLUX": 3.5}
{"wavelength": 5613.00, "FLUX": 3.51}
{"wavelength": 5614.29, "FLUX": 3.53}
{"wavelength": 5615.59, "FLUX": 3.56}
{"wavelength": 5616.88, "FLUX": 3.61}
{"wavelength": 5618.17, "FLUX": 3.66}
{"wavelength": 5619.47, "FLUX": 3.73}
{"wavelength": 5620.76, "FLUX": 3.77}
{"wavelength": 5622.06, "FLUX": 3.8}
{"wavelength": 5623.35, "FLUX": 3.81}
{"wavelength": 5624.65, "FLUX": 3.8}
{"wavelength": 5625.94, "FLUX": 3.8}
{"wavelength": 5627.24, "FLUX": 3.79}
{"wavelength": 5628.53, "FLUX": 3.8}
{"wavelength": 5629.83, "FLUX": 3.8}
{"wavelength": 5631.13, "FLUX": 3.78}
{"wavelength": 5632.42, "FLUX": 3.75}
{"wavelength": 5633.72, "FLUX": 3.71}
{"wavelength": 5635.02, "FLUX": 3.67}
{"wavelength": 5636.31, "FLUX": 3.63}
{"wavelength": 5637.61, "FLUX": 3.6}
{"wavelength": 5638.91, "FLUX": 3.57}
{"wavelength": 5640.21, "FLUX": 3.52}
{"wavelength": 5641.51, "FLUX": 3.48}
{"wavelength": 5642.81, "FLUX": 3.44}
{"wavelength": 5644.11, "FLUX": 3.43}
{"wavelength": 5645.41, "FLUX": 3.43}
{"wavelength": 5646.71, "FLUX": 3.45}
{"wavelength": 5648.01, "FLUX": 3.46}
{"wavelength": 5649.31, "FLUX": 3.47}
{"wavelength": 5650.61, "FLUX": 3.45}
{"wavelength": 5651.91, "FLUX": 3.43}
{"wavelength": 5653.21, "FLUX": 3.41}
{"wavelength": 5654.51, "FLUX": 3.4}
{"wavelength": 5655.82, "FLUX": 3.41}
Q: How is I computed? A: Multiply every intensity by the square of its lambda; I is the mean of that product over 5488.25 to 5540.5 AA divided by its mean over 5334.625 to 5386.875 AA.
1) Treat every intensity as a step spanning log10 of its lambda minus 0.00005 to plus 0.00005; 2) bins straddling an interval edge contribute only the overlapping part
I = 1.1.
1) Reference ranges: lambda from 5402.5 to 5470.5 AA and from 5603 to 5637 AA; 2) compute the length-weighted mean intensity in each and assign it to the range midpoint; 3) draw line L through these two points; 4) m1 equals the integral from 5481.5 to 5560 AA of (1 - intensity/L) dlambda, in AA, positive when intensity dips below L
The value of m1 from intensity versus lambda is 2.4 AA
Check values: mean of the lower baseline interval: 3.86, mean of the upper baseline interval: 3.7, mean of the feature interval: 3.67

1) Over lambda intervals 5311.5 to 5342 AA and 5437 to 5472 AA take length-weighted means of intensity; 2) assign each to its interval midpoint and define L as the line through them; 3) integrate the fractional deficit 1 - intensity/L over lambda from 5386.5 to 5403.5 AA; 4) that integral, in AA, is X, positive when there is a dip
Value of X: 1.2 AA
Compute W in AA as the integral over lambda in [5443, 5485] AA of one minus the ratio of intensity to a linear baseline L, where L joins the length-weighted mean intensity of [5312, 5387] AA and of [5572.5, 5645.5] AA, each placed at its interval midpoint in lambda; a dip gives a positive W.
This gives -2.3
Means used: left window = 3.67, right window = 3.61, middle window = 3.85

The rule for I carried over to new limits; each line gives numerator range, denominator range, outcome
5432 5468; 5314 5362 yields 1.07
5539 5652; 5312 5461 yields 1.05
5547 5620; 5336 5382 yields 1.07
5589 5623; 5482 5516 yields 1.07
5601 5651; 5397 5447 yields 1.03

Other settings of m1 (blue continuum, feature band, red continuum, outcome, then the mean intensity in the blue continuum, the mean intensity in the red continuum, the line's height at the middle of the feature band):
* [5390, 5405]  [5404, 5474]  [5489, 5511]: -5.0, 3.64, 3.56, 3.61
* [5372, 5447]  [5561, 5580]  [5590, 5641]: 2.4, 3.72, 3.73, 3.73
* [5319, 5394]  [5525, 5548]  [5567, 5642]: -0.1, 3.63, 3.6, 3.61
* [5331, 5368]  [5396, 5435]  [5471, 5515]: -1.9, 3.7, 3.67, 3.69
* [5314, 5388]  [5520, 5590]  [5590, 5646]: 2.5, 3.66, 3.7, 3.69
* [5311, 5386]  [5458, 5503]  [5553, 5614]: -2.5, 3.68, 3.58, 3.62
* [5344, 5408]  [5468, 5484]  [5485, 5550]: -0.9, 3.63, 3.65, 3.64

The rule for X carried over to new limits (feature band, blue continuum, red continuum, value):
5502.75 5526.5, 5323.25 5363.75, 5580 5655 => 0.35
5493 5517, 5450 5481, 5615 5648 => 1.58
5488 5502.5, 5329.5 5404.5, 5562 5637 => -0.11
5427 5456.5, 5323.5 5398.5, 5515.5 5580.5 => -0.98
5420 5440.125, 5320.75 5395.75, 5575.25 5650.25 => -0.79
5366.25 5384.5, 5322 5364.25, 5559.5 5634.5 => 0.65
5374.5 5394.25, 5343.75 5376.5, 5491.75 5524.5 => 1.18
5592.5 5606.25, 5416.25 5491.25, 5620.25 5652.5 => -0.91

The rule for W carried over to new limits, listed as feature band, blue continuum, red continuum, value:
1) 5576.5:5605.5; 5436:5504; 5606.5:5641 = 0.3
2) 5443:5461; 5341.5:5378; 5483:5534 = -0.5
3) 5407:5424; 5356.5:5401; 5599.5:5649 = -1.7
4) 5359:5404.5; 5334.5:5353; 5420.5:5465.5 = 2.4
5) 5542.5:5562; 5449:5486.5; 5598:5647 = 0.1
